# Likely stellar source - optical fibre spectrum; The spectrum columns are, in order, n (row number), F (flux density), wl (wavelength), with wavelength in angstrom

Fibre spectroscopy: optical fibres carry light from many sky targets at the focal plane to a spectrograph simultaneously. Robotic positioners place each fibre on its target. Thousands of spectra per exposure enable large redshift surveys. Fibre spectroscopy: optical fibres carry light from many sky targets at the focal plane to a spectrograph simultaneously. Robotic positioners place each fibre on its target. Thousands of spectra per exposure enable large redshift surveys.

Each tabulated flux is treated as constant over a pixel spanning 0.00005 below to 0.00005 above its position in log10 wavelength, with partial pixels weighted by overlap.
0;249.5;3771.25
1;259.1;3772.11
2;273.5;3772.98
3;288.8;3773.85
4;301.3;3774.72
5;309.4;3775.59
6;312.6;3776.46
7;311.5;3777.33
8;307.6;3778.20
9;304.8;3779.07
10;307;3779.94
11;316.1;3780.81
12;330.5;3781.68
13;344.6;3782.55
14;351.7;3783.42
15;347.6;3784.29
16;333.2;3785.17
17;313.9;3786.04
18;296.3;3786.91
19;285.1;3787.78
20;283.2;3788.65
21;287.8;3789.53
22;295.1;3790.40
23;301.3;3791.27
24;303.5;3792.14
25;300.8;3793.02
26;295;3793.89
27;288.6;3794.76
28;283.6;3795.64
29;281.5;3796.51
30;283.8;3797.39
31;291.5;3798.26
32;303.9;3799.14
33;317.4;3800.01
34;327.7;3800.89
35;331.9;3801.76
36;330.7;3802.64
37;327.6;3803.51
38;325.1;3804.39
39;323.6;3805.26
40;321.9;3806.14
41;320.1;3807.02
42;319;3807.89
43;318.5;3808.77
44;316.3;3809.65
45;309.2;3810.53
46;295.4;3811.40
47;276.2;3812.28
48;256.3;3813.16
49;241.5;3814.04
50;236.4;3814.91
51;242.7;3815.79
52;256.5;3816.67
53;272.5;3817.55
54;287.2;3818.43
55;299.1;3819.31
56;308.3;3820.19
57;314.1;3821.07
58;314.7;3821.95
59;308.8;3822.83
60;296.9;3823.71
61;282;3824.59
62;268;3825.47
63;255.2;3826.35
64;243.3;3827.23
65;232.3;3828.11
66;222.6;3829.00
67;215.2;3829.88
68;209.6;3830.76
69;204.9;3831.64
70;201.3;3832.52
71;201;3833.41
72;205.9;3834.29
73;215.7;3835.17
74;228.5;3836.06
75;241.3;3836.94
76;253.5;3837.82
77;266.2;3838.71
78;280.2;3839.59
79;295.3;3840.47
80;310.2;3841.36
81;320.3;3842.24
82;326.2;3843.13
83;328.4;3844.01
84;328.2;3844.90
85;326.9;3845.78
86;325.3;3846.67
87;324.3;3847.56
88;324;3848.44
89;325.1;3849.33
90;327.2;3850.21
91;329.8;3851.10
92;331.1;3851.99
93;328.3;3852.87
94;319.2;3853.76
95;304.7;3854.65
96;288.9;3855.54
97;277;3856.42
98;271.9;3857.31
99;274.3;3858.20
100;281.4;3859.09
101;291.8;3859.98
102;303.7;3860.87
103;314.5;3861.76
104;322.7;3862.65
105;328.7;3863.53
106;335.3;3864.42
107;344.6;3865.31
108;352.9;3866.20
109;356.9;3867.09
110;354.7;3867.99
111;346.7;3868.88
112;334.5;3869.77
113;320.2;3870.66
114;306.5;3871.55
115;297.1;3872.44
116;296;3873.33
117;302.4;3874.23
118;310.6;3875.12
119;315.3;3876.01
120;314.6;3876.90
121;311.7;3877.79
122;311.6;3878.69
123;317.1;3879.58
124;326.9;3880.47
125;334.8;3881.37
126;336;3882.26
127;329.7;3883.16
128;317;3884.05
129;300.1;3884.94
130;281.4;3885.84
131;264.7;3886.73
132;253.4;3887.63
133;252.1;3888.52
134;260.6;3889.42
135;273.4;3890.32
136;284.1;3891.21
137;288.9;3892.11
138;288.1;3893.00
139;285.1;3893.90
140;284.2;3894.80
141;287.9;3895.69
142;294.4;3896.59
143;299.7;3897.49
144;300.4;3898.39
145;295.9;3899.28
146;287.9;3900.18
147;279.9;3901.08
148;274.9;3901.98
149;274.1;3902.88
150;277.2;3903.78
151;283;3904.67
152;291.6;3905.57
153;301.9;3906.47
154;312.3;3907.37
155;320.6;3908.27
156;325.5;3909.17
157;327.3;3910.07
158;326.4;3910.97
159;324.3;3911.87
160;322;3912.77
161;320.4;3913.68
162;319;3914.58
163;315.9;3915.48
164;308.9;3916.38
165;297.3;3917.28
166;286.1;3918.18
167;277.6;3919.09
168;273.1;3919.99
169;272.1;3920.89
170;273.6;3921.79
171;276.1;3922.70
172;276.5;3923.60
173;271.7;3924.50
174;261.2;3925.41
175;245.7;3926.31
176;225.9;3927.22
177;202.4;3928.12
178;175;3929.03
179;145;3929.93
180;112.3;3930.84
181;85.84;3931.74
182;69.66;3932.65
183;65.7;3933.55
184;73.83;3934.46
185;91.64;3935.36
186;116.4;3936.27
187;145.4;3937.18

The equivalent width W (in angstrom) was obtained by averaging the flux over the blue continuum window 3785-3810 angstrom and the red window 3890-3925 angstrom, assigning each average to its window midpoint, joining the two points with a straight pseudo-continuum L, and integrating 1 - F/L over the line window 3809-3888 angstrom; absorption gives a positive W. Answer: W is 2.1 angstrom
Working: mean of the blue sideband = 307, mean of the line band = 293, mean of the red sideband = 294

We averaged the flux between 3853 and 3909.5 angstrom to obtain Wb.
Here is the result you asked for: 303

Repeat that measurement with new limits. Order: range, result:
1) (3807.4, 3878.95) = 292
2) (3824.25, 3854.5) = 277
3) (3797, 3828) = 294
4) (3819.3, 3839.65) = 251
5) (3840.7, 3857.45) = 317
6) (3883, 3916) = 295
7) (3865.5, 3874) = 329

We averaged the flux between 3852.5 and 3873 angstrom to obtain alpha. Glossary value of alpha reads 315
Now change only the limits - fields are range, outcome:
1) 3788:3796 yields 293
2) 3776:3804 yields 309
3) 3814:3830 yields 270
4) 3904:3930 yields 283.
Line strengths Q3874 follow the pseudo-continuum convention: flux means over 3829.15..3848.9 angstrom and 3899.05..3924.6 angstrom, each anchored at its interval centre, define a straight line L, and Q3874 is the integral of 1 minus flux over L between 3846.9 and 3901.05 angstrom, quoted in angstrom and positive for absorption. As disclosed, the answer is -4.8 angstrom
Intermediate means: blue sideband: 269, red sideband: 297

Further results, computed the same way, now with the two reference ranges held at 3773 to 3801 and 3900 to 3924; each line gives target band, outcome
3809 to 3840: 4.50 angstrom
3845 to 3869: -1.41 angstrom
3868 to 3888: -0.80 angstrom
